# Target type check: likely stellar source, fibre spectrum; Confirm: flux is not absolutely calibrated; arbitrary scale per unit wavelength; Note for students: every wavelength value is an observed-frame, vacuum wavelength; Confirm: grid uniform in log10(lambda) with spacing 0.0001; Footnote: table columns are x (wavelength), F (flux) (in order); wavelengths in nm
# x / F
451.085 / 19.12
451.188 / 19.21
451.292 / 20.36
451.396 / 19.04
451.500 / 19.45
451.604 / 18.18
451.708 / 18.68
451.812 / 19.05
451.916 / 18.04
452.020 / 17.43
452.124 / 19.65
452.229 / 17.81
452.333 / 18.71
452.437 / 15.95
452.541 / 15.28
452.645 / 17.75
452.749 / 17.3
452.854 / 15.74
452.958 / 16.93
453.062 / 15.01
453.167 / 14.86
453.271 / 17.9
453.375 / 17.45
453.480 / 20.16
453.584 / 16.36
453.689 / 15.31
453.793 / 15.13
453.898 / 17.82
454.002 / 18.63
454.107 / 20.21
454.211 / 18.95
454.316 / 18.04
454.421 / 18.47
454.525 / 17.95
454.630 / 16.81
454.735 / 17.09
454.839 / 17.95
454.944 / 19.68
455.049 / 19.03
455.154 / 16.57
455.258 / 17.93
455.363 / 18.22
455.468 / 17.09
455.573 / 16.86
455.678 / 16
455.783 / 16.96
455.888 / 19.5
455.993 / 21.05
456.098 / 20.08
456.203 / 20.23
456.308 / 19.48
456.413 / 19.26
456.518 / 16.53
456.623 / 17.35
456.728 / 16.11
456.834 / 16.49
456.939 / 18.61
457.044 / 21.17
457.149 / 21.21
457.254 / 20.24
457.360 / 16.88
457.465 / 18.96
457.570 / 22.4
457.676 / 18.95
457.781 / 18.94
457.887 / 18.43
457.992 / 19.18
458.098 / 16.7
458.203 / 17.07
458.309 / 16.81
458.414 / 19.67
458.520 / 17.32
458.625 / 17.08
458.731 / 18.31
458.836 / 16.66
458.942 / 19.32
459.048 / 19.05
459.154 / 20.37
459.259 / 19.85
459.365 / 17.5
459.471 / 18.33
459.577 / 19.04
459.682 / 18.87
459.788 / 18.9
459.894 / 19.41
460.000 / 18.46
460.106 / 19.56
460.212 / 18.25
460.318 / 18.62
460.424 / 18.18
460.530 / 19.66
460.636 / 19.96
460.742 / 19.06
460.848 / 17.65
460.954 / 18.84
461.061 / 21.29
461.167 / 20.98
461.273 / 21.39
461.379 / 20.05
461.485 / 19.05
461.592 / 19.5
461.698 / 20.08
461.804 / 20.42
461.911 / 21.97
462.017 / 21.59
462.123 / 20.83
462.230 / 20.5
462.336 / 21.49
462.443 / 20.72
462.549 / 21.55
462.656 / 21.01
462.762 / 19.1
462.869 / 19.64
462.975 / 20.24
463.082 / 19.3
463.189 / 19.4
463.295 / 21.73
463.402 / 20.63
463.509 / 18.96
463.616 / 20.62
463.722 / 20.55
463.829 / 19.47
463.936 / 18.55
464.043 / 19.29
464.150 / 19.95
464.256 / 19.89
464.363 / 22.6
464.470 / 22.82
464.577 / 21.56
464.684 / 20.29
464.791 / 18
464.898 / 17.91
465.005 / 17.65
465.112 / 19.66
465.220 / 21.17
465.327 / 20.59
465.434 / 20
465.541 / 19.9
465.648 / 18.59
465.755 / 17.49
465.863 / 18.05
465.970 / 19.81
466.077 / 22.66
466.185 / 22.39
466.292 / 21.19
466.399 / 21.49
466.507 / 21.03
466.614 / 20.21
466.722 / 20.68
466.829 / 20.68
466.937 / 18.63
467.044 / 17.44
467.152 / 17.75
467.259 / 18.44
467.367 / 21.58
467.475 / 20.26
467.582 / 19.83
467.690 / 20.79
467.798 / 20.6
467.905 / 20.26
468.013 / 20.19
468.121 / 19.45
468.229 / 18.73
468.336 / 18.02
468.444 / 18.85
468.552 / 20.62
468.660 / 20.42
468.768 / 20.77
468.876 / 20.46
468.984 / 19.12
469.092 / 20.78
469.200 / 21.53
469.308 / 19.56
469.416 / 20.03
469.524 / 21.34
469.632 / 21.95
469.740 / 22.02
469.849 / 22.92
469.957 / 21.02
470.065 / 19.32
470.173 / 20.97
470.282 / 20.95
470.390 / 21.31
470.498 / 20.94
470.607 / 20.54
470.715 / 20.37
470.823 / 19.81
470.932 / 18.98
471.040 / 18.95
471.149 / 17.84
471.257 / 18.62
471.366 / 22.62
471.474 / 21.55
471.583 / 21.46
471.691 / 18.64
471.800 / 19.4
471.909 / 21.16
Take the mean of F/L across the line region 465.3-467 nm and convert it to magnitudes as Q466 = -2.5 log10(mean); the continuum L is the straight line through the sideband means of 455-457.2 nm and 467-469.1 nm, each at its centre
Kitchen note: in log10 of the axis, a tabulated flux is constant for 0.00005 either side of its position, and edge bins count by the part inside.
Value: -0.039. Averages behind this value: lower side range 18.4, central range 20.2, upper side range 19.7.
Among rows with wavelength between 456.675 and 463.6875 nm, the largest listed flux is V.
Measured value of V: 22.4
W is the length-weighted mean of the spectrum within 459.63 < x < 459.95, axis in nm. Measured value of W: 19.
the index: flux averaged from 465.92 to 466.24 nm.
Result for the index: 21.6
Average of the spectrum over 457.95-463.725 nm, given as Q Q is 19.5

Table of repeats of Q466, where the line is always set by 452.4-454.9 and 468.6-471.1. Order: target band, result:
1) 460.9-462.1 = -0.09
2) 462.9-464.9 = -0.04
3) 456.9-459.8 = -0.03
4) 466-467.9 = -0.02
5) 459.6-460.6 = -0.02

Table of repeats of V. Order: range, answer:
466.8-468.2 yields 21.58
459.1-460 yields 20.37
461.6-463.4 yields 21.97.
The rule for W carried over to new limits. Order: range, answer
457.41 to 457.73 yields 20.1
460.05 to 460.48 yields 18.7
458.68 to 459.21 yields 18.8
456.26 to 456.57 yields 18.4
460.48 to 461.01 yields 19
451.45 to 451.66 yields 18.8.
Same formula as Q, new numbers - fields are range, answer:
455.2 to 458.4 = 18.5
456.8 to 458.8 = 18.7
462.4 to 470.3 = 20.2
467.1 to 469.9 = 20.2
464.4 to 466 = 19.6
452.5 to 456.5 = 17.8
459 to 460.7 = 19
